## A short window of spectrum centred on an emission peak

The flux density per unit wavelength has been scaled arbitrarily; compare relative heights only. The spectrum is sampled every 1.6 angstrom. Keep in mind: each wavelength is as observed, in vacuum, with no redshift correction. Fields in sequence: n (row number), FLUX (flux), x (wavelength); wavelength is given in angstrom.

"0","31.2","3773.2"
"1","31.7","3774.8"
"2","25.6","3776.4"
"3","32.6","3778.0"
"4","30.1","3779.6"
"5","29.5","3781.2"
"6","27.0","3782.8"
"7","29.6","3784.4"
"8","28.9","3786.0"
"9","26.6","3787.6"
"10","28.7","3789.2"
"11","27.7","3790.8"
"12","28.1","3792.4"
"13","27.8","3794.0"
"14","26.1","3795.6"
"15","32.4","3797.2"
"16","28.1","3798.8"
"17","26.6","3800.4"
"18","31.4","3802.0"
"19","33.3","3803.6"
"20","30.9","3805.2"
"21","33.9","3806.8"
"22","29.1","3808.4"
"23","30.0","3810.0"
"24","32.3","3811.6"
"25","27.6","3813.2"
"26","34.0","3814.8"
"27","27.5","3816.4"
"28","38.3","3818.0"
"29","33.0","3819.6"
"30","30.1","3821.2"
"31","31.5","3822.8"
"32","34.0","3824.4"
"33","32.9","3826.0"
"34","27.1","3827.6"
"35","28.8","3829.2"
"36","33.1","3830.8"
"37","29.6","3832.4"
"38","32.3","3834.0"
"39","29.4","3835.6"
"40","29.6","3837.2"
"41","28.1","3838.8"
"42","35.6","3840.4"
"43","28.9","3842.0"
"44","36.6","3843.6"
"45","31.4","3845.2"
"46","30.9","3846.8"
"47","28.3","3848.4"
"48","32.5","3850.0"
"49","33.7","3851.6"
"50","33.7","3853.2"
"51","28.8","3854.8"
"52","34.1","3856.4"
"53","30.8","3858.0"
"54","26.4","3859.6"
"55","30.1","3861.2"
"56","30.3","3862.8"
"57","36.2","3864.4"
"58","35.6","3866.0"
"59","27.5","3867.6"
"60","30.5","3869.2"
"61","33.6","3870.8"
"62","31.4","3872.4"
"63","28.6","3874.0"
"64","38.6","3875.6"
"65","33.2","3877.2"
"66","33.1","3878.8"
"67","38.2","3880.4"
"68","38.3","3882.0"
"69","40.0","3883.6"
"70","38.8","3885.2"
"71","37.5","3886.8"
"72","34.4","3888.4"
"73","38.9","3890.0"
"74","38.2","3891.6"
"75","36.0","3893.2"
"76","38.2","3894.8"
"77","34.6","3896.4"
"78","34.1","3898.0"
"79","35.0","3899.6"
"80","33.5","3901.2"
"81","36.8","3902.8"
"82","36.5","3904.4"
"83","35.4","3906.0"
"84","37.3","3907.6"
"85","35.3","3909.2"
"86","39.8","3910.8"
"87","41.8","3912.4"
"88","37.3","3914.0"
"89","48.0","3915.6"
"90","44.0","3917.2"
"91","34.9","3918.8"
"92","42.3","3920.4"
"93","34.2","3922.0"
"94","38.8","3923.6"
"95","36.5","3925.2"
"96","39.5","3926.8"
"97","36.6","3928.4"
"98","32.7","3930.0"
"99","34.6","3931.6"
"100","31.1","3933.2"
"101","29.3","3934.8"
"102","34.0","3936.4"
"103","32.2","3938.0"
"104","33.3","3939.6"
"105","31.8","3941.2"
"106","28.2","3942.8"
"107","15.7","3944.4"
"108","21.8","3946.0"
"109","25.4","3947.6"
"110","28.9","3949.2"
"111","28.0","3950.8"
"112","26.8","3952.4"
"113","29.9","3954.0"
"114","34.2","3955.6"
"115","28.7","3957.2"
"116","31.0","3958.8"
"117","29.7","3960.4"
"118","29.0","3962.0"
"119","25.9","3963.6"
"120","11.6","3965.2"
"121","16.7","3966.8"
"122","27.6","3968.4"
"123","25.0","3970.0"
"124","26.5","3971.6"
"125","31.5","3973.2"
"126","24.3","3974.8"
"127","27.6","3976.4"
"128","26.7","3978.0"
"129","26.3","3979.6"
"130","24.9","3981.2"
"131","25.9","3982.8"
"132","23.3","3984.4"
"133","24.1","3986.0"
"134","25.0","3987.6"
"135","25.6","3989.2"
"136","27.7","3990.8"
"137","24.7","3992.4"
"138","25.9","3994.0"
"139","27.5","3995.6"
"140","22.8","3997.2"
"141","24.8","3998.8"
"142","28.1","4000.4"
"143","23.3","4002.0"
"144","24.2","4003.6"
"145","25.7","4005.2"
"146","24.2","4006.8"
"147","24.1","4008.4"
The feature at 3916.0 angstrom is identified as C III] 1909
